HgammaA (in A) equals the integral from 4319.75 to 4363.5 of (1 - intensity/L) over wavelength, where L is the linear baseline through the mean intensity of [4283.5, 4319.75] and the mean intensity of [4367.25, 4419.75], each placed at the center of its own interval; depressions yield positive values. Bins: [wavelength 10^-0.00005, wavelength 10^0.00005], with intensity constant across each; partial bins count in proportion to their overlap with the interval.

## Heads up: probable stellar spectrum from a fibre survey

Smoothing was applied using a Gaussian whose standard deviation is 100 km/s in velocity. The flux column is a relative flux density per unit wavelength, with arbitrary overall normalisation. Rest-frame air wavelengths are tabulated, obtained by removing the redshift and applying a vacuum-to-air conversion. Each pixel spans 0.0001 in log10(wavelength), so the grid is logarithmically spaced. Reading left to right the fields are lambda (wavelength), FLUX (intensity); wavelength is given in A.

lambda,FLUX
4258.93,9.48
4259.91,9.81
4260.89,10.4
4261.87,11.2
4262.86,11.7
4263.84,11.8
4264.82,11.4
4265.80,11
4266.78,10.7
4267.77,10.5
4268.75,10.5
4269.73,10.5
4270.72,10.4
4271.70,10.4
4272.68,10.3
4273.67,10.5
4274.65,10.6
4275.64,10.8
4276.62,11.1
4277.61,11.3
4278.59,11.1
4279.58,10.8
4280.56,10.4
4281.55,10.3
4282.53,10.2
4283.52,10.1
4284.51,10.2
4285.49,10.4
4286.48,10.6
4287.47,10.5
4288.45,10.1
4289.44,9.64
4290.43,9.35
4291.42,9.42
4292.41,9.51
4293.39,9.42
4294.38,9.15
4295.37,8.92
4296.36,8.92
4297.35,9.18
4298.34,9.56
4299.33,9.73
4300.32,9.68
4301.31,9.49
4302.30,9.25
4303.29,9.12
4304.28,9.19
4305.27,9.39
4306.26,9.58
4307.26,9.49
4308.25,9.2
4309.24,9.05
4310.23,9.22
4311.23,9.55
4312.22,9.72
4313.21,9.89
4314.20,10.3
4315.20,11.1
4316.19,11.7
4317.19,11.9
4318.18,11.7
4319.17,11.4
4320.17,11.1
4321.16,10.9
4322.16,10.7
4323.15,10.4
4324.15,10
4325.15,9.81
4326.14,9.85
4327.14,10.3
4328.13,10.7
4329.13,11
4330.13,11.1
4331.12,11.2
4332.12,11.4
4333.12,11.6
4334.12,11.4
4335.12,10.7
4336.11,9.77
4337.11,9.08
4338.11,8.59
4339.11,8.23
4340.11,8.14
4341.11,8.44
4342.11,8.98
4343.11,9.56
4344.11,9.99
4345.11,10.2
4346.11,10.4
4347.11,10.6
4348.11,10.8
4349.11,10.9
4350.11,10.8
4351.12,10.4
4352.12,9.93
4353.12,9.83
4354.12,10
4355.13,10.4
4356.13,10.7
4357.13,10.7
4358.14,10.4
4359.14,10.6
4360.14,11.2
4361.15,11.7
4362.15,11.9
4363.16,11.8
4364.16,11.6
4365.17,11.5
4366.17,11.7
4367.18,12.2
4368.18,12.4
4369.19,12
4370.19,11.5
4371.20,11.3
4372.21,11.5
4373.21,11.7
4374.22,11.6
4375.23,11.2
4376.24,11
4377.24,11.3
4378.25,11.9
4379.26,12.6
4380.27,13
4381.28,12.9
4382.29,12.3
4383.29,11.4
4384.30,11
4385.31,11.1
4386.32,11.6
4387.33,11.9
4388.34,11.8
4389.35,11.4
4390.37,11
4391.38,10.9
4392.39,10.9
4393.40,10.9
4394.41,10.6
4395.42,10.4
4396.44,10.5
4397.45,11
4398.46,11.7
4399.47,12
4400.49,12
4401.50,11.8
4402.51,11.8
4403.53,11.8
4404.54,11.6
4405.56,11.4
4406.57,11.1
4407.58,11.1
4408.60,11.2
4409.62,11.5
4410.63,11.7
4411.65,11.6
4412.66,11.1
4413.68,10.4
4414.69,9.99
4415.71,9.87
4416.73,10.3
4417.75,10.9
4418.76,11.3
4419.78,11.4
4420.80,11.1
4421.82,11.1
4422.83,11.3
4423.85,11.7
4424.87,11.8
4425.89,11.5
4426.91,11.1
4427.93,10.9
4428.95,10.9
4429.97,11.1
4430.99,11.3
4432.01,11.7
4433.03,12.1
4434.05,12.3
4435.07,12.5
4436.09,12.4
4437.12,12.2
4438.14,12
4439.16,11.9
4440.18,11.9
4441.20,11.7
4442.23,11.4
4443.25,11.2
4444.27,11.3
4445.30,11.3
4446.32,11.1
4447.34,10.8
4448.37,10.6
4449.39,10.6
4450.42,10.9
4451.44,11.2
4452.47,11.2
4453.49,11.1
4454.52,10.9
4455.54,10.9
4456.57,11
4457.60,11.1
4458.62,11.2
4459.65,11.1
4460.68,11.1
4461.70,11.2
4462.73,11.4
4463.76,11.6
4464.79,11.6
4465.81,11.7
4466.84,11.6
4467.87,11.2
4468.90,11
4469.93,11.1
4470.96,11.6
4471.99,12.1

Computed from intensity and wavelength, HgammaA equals 0.7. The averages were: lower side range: 9.85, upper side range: 11.4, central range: 10.4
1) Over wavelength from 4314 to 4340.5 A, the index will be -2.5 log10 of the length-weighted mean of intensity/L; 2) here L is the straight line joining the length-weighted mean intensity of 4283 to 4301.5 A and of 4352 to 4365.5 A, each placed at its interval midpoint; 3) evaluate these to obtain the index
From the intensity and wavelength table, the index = -0.02 mag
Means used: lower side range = 9.68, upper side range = 10.9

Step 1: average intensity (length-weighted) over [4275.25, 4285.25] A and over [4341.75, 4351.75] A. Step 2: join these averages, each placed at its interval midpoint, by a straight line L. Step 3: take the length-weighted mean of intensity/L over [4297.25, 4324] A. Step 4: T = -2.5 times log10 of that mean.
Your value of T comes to 0.04 mag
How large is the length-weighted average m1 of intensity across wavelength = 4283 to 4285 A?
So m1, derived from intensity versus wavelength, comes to 10.1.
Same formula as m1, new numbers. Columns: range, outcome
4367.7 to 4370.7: 12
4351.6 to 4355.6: 10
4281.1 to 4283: 10.3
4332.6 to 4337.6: 10.5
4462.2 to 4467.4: 11.6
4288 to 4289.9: 9.86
